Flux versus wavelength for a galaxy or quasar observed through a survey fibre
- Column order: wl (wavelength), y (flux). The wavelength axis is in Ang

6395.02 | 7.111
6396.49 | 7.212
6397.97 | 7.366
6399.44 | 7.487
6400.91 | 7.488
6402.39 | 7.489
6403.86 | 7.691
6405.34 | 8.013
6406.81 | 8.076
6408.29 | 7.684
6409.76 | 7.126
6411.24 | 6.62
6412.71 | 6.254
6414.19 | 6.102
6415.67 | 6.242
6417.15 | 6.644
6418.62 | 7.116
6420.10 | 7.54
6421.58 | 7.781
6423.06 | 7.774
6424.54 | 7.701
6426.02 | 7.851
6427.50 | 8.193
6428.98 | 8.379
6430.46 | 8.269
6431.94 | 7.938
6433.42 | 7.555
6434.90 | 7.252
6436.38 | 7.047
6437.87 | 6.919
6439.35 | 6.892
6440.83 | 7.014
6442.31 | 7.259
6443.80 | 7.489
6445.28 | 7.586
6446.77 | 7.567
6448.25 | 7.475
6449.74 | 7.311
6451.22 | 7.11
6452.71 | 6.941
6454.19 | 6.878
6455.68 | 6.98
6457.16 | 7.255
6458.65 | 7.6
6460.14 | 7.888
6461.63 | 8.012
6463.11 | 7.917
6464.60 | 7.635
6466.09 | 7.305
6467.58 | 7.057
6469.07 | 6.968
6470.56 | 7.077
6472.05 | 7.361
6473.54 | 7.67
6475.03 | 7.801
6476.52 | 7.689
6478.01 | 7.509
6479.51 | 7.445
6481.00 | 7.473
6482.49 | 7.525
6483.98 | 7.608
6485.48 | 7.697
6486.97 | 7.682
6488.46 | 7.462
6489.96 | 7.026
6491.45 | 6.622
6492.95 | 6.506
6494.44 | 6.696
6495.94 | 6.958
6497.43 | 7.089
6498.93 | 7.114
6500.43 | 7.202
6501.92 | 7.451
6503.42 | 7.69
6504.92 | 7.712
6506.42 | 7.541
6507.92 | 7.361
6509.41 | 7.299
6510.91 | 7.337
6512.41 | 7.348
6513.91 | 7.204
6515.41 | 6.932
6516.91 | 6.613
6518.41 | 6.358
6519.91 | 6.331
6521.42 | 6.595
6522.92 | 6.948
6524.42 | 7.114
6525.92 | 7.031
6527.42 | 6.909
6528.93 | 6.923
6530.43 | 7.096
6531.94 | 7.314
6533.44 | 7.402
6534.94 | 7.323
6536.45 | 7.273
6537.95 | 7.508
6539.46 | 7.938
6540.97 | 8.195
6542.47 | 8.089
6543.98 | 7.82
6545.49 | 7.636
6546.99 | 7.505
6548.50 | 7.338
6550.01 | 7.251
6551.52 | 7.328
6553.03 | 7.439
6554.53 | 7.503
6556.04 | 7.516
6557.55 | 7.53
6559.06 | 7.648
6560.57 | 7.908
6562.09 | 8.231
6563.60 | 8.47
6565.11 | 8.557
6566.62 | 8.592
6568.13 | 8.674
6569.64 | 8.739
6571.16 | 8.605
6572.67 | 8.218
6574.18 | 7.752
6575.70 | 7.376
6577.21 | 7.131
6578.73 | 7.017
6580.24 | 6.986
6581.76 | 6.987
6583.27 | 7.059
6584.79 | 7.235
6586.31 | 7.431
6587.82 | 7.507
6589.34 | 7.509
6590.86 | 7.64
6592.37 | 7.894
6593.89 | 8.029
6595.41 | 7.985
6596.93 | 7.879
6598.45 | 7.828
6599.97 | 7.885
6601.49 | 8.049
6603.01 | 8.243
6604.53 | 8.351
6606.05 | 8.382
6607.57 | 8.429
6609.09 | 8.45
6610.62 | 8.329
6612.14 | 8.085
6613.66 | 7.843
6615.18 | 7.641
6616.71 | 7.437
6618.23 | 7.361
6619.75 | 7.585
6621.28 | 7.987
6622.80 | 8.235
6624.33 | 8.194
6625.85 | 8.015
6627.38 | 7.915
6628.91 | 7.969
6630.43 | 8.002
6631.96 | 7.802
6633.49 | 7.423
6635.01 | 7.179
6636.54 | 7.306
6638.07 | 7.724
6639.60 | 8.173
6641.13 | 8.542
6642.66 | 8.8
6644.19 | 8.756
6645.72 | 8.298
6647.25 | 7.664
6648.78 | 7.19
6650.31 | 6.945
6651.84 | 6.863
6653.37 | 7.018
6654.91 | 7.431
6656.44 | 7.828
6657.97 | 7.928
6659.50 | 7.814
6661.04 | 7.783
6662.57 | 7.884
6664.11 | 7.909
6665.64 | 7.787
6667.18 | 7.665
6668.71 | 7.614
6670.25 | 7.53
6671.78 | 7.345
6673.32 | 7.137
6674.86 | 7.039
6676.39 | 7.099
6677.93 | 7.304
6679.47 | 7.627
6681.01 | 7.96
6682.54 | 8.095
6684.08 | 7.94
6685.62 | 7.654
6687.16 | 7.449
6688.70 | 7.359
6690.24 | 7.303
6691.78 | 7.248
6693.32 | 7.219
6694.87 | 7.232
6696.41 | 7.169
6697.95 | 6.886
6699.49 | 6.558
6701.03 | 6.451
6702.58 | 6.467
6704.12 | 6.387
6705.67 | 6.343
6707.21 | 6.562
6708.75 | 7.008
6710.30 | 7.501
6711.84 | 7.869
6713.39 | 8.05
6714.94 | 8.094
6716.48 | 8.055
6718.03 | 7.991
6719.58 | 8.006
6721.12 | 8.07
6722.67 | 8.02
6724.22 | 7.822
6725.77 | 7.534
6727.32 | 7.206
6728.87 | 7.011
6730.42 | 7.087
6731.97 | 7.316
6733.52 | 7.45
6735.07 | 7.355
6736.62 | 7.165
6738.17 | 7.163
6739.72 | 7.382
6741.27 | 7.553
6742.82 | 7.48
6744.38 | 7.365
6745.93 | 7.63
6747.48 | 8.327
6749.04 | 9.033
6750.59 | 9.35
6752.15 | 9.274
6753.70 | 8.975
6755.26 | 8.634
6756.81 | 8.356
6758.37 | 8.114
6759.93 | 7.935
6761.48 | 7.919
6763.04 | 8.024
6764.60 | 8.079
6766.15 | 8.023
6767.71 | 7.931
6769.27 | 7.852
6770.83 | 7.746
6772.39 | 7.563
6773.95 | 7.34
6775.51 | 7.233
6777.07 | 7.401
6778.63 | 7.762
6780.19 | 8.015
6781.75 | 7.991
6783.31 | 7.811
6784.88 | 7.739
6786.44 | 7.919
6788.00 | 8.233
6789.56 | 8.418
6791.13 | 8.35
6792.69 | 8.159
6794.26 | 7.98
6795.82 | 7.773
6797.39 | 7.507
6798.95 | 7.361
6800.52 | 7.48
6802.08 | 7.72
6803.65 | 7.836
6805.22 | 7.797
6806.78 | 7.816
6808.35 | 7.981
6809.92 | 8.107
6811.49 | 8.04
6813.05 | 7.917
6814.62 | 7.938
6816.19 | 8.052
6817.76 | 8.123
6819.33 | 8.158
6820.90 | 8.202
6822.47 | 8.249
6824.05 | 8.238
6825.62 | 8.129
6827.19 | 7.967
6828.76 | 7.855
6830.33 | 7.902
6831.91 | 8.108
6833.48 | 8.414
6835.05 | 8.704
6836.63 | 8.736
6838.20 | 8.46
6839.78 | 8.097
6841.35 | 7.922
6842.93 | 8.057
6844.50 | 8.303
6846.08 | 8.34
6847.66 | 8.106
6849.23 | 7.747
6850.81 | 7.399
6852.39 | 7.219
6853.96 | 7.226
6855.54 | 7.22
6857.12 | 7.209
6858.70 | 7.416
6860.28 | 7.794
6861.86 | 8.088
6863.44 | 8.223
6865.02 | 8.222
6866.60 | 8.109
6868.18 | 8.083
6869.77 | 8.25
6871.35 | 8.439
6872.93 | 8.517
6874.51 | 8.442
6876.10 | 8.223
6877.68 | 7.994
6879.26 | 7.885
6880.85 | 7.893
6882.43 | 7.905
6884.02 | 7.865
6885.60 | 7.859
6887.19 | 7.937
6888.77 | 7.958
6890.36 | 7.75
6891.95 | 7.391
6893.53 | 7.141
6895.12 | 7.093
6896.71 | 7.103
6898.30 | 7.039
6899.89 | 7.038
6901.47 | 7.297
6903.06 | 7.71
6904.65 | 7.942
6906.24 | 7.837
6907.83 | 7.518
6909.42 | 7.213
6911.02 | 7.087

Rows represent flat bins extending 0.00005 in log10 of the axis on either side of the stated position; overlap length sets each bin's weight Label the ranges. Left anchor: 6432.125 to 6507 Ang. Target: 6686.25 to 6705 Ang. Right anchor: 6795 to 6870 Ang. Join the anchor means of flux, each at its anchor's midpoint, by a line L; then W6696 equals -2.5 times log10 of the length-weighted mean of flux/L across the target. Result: 0.11 mag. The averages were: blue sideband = 7.33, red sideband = 7.95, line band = 6.98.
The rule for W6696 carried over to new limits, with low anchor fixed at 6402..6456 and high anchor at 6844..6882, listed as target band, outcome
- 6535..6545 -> -0.04 mag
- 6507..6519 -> 0.06 mag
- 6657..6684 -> 0.01 mag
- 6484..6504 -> 0.04 mag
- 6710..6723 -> -0.03 mag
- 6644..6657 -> 0.02 mag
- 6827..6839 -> -0.05 mag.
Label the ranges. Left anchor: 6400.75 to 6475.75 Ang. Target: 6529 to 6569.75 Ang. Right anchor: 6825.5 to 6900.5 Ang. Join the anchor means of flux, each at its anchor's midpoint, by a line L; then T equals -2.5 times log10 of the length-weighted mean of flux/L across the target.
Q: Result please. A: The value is -0.03 mag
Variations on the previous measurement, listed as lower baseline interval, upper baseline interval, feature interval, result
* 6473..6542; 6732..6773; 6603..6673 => -0.027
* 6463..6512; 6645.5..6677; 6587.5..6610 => -0.080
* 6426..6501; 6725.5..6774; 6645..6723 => 0.044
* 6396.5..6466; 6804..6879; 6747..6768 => -0.071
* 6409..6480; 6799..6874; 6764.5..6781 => 0.025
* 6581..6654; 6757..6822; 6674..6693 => 0.049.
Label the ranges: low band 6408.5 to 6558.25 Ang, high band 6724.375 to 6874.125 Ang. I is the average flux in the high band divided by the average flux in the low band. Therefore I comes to 1.1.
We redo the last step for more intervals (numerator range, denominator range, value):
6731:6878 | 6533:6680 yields 1.03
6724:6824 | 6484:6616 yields 1.04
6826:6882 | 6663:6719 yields 1.09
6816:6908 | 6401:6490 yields 1.07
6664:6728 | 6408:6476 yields 1.01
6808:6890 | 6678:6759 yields 1.06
